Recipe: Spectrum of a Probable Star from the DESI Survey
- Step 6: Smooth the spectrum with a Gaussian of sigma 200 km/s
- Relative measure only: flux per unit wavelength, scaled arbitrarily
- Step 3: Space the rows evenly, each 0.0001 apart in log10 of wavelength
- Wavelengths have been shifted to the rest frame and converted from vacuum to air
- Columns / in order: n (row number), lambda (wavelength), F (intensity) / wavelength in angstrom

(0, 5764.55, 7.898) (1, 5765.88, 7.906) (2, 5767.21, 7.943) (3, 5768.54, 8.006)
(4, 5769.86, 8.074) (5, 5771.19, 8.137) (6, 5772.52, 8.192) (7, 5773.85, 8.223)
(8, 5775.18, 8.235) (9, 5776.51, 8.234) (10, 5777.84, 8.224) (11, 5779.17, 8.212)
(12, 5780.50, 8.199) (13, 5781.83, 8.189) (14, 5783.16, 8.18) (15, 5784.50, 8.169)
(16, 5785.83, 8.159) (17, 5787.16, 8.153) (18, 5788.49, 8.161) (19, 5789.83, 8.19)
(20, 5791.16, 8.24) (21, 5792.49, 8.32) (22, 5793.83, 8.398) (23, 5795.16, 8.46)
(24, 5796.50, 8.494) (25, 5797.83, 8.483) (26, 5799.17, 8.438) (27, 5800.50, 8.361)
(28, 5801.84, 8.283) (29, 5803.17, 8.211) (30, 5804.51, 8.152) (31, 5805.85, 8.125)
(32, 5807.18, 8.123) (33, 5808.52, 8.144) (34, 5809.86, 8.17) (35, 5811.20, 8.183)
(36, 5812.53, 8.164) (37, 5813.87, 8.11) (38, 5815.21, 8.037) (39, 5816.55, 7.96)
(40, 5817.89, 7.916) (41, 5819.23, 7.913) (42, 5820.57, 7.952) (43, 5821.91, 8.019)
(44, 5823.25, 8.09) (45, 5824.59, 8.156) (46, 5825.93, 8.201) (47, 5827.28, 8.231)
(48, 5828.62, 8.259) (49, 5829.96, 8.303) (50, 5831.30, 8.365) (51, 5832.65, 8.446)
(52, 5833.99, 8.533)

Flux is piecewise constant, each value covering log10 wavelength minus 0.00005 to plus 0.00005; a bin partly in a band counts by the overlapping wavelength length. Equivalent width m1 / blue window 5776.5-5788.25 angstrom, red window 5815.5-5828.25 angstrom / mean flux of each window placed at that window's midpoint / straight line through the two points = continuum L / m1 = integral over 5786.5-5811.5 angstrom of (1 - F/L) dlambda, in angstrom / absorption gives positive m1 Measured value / -0.42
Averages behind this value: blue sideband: 8.19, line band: 8.27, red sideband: 8.05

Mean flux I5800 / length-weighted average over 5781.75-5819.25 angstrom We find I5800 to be 8.21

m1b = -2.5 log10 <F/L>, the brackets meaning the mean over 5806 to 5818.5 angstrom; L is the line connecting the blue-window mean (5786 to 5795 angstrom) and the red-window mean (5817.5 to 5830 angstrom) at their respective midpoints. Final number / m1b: 0.01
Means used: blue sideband 8.25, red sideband 8.1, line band 8.09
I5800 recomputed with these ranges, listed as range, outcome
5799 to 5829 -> 8.13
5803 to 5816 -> 8.14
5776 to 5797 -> 8.25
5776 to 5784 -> 8.2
